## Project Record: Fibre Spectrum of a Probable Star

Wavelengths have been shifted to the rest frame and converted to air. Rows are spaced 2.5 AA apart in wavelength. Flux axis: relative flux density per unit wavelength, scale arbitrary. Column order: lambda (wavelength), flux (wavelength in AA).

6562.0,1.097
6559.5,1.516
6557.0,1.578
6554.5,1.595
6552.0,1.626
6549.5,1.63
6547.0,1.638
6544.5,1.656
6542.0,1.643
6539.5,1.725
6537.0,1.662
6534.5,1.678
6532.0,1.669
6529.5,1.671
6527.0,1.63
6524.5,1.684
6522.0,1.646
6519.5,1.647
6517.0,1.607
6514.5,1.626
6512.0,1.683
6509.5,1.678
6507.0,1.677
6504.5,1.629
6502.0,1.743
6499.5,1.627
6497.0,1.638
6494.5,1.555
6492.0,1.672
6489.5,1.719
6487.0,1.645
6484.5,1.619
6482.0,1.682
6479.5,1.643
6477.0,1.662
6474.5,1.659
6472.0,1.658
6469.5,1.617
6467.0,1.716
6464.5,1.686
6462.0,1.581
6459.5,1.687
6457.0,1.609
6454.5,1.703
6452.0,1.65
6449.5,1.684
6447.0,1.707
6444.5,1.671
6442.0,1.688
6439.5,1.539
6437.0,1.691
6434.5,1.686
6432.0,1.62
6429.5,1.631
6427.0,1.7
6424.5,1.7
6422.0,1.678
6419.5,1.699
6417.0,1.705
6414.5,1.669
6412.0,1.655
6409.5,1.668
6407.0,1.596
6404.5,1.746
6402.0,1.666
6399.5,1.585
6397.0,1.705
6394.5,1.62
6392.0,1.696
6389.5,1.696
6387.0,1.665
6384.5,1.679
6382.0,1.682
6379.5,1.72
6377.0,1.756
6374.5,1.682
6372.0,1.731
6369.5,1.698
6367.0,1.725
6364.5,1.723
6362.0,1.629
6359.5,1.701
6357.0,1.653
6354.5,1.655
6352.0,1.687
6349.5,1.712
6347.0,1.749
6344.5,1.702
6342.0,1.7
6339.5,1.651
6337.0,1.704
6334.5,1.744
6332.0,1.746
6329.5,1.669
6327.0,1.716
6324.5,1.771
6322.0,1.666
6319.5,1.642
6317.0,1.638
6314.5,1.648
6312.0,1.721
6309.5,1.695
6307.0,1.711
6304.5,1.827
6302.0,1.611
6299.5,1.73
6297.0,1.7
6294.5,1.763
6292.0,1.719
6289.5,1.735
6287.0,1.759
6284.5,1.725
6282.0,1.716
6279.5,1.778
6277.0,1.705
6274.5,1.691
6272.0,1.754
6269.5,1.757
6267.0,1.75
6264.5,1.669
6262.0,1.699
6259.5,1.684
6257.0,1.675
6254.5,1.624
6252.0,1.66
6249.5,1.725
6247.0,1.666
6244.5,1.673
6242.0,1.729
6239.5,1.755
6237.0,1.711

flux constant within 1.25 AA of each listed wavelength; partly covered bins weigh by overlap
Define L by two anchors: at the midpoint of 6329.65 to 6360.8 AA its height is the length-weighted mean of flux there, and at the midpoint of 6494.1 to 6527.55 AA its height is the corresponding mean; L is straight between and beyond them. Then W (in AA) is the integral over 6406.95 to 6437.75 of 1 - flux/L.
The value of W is 0.1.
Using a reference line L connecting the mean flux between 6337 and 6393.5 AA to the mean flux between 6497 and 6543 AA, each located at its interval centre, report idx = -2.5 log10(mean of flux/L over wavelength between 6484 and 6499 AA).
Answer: 0.02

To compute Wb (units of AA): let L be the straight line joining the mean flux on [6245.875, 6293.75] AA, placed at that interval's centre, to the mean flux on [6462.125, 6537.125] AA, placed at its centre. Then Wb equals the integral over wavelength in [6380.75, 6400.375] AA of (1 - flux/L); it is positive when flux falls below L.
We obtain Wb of 0.2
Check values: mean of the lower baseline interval 1.71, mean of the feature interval 1.67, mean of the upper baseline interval 1.66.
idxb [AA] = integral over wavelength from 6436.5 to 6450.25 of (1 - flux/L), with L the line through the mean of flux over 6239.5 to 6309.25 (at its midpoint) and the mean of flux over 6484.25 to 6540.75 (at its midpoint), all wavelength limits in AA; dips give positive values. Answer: 0.1 AA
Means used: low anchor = 1.71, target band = 1.66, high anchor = 1.66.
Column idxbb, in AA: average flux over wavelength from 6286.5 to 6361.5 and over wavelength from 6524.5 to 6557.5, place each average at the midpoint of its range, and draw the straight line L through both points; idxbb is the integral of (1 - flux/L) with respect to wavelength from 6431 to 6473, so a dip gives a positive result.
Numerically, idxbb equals 0.3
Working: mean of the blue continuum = 1.7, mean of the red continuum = 1.65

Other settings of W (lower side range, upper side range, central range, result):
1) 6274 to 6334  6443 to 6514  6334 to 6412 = 0.23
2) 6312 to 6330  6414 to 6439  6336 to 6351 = -0.20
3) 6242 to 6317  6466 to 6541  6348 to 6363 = 0.15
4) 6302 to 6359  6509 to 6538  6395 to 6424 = 0.20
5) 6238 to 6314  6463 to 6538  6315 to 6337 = 0.04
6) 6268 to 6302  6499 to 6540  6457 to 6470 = 0.18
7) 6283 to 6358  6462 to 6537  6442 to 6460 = -0.04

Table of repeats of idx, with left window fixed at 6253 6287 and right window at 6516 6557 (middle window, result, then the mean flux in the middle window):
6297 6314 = -0.01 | 1.71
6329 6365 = 0.00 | 1.69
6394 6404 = 0.02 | 1.65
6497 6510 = -0.01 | 1.67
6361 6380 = -0.01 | 1.71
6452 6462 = 0.01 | 1.65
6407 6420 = 0.00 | 1.67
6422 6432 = 0.00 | 1.67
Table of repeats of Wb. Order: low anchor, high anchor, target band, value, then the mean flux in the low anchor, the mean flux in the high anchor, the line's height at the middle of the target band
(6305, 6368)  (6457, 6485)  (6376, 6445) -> 0.06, 1.7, 1.65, 1.67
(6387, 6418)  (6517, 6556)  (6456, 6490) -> 0.08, 1.67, 1.65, 1.66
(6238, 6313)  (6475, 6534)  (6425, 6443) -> 0.22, 1.71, 1.65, 1.67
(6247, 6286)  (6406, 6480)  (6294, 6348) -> -0.35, 1.71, 1.66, 1.69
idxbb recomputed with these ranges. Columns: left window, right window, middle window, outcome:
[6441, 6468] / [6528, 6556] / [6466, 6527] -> 0.3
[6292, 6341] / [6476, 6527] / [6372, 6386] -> -0.2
